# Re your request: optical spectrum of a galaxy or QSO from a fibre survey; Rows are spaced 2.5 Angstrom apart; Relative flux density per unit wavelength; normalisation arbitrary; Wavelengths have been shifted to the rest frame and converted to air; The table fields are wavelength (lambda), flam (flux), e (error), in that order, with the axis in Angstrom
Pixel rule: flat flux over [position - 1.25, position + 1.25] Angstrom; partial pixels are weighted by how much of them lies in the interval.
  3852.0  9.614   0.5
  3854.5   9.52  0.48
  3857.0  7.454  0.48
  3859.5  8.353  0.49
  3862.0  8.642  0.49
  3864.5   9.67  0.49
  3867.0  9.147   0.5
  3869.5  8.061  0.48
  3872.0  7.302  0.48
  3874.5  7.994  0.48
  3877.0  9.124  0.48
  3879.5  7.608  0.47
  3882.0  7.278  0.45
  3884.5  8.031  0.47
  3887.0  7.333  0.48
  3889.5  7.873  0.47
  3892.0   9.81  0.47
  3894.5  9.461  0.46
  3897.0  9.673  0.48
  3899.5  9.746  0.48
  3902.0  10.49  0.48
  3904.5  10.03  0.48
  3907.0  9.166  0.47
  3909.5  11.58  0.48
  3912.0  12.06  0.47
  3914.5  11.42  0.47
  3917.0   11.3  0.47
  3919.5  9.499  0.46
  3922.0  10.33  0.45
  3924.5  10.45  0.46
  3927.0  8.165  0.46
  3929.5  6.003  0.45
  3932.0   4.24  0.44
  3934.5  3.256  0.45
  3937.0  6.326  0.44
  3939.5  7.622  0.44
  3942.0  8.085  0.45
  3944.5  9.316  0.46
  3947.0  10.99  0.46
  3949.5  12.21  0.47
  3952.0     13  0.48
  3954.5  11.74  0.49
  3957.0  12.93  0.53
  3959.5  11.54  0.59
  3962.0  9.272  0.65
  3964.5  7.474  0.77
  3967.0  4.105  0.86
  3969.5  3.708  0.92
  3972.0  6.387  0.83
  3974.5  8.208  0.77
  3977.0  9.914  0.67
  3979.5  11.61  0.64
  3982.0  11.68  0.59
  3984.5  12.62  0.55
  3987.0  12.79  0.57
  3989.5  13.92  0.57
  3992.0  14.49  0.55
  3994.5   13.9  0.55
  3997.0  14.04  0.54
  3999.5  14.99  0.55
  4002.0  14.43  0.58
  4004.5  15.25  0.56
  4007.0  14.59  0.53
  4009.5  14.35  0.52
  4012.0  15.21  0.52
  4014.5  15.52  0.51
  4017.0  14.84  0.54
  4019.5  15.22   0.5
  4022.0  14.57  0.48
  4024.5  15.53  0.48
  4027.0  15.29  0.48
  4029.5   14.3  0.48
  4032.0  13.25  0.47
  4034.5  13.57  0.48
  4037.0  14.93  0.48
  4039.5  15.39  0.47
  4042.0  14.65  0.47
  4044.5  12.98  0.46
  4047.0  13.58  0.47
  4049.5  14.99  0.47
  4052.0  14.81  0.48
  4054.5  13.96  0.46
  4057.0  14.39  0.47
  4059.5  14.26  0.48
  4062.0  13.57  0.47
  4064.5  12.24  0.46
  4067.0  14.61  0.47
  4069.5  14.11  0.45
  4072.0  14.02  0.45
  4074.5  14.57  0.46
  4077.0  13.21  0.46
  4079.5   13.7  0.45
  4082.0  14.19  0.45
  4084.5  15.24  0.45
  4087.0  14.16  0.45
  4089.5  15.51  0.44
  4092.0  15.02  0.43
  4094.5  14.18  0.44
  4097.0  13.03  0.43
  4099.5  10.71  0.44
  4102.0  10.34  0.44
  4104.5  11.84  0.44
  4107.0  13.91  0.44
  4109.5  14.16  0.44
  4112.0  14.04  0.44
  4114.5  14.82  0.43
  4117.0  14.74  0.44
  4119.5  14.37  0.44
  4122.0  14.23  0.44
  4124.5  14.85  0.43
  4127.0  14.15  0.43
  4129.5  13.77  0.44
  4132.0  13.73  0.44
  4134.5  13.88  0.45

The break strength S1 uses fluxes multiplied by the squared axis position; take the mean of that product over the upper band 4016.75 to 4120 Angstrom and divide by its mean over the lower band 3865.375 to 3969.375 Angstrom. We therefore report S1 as 1.7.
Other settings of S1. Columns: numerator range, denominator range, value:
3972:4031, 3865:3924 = 1.54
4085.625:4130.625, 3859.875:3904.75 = 1.77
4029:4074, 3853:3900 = 1.81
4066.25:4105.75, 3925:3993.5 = 1.55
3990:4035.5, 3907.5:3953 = 1.66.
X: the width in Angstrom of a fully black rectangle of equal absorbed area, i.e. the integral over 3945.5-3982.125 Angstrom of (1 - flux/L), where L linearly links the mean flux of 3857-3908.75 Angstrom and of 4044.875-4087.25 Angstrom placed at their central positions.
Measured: 4.8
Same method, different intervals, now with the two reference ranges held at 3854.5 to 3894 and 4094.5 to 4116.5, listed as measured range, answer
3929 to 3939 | 4.7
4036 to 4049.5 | -3.0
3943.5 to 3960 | -3.1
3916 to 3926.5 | -1.1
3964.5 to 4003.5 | -1.6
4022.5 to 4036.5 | -3.6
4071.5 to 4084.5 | -1.7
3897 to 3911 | -2.0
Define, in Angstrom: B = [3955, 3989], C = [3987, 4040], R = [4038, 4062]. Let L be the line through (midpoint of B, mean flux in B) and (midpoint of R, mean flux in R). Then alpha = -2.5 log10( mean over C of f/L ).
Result -0.21 mag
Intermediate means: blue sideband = 9.55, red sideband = 14.3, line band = 14.6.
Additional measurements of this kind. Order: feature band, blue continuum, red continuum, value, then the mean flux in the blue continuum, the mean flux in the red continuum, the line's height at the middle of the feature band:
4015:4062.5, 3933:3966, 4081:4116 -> -0.21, 9.44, 13.7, 12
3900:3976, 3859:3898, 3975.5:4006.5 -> 0.20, 8.45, 13.3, 11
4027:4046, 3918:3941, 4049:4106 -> -0.19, 7.37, 13.8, 12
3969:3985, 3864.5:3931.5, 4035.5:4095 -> 0.25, 9.14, 14.3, 11.6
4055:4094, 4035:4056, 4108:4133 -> 0.01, 14.4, 14.3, 14.3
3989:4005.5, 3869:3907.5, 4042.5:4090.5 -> -0.20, 8.69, 14.1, 12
